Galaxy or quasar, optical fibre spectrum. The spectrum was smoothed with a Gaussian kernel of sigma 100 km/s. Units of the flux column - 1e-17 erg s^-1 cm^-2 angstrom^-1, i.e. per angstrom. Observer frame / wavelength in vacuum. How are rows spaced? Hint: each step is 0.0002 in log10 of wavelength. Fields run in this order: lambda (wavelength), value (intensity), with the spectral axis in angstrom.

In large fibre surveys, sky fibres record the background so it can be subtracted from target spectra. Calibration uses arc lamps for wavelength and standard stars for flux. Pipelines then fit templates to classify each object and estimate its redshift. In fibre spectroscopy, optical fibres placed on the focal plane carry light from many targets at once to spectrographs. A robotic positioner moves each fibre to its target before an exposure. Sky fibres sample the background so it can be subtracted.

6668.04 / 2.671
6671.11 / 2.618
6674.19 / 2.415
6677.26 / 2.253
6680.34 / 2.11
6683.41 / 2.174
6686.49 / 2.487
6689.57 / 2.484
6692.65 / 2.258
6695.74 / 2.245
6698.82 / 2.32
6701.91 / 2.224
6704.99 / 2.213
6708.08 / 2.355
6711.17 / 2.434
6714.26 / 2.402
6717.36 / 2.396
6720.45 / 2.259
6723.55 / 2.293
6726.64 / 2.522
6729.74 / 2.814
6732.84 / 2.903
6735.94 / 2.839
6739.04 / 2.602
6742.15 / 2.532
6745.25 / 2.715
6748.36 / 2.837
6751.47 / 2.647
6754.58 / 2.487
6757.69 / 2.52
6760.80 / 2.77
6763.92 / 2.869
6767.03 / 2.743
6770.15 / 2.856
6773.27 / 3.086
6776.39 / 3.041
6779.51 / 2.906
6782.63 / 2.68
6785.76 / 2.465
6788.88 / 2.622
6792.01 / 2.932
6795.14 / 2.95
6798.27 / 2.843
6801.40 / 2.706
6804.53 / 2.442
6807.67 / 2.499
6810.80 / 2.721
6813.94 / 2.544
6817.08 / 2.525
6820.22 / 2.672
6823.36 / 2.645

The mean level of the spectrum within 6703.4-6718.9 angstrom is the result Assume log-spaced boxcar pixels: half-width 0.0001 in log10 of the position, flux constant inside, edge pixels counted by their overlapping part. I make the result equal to 2.36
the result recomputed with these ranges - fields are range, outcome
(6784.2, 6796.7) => 2.74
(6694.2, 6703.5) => 2.26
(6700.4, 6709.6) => 2.27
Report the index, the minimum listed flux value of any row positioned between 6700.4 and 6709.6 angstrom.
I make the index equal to 2.213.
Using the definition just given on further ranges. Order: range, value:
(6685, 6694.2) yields 2.258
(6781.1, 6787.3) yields 2.465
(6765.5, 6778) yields 2.743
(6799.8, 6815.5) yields 2.442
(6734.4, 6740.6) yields 2.602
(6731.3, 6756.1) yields 2.487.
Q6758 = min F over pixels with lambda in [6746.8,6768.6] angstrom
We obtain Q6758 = 2.487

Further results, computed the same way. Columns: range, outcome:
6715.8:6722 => 2.259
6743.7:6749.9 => 2.715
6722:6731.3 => 2.293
